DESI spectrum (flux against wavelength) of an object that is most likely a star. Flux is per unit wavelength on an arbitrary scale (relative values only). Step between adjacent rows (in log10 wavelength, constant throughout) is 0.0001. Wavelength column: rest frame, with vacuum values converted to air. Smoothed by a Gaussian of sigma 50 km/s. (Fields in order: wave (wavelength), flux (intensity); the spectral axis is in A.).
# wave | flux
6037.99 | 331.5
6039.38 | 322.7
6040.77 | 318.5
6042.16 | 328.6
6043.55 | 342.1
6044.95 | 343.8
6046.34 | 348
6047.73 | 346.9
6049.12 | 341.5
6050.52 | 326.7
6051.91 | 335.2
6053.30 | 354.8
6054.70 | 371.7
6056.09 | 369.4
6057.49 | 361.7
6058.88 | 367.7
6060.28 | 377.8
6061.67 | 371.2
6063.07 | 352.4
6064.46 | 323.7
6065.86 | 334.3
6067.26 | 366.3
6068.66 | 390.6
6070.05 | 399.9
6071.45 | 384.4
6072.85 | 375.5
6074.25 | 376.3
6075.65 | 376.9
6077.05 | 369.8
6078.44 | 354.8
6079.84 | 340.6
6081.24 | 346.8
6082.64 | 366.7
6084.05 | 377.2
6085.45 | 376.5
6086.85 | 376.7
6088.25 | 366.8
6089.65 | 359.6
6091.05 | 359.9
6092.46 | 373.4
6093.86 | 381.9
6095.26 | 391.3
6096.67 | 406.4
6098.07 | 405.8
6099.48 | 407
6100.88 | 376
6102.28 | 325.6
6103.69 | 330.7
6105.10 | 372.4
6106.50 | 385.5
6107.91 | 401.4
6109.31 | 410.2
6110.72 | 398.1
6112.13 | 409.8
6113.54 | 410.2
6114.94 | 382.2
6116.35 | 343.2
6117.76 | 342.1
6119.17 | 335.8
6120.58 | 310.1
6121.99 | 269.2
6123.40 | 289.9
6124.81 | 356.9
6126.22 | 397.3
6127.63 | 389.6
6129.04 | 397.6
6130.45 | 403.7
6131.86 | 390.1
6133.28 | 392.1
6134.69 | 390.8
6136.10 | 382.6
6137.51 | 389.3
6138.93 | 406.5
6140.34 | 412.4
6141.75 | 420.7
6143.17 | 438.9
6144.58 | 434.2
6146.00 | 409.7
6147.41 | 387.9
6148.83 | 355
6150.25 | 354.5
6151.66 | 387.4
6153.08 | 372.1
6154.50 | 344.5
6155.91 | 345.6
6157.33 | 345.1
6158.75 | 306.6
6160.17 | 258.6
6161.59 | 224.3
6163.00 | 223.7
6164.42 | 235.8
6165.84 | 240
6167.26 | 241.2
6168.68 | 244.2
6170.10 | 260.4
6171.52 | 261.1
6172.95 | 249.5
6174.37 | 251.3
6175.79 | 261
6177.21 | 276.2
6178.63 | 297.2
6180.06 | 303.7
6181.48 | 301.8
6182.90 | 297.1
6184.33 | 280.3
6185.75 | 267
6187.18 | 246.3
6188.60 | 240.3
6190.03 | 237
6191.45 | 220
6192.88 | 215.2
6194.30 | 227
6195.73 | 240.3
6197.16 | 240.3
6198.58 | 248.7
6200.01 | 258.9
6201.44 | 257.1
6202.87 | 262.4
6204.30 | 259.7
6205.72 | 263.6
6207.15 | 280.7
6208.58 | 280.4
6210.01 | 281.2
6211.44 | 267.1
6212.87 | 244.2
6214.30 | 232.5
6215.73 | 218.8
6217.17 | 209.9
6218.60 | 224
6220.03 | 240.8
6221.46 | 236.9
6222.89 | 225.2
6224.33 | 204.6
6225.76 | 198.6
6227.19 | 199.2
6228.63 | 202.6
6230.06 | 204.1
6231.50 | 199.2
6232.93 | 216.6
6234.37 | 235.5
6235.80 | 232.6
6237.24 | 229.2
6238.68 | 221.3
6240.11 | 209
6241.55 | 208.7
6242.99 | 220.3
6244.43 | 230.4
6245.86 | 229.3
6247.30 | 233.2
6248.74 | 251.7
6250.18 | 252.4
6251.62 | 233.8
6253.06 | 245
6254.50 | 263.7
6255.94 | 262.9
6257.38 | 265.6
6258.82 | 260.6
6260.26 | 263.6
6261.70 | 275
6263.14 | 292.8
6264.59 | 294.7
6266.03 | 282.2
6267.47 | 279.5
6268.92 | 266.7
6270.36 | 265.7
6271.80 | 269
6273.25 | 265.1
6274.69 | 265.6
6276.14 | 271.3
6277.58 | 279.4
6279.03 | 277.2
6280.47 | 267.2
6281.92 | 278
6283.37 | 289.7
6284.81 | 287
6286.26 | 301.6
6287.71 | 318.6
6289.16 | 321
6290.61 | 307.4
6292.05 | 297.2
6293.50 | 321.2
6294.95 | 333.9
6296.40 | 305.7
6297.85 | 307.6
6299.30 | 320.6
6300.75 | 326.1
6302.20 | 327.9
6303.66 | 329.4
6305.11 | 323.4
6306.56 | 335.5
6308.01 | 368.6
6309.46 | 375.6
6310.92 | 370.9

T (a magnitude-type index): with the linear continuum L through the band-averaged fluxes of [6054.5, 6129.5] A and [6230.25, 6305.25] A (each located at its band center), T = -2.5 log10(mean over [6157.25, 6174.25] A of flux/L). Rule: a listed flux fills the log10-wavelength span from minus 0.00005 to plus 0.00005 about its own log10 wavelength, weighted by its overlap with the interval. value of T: 0.28 mag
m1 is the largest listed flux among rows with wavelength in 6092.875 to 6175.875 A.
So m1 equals 438.9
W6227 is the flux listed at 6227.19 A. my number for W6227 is 199.2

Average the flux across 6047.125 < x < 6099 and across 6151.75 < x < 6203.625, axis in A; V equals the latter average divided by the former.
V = 0.73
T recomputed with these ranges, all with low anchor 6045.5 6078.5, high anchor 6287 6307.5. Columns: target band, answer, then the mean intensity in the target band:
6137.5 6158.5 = -0.11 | 385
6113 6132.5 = -0.02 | 358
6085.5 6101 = -0.08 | 382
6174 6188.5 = 0.22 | 277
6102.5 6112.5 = -0.09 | 383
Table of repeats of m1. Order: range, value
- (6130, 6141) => 412.4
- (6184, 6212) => 281.2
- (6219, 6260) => 265.6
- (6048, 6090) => 399.9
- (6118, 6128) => 397.3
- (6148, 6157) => 387.4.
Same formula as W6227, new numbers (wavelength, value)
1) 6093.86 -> 381.9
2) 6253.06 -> 245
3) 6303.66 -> 329.4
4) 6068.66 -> 390.6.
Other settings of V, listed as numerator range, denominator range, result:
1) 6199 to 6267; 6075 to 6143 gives 0.65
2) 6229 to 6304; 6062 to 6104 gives 0.73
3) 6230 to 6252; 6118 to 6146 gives 0.60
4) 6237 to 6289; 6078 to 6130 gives 0.71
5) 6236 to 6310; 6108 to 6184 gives 0.83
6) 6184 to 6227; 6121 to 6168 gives 0.69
